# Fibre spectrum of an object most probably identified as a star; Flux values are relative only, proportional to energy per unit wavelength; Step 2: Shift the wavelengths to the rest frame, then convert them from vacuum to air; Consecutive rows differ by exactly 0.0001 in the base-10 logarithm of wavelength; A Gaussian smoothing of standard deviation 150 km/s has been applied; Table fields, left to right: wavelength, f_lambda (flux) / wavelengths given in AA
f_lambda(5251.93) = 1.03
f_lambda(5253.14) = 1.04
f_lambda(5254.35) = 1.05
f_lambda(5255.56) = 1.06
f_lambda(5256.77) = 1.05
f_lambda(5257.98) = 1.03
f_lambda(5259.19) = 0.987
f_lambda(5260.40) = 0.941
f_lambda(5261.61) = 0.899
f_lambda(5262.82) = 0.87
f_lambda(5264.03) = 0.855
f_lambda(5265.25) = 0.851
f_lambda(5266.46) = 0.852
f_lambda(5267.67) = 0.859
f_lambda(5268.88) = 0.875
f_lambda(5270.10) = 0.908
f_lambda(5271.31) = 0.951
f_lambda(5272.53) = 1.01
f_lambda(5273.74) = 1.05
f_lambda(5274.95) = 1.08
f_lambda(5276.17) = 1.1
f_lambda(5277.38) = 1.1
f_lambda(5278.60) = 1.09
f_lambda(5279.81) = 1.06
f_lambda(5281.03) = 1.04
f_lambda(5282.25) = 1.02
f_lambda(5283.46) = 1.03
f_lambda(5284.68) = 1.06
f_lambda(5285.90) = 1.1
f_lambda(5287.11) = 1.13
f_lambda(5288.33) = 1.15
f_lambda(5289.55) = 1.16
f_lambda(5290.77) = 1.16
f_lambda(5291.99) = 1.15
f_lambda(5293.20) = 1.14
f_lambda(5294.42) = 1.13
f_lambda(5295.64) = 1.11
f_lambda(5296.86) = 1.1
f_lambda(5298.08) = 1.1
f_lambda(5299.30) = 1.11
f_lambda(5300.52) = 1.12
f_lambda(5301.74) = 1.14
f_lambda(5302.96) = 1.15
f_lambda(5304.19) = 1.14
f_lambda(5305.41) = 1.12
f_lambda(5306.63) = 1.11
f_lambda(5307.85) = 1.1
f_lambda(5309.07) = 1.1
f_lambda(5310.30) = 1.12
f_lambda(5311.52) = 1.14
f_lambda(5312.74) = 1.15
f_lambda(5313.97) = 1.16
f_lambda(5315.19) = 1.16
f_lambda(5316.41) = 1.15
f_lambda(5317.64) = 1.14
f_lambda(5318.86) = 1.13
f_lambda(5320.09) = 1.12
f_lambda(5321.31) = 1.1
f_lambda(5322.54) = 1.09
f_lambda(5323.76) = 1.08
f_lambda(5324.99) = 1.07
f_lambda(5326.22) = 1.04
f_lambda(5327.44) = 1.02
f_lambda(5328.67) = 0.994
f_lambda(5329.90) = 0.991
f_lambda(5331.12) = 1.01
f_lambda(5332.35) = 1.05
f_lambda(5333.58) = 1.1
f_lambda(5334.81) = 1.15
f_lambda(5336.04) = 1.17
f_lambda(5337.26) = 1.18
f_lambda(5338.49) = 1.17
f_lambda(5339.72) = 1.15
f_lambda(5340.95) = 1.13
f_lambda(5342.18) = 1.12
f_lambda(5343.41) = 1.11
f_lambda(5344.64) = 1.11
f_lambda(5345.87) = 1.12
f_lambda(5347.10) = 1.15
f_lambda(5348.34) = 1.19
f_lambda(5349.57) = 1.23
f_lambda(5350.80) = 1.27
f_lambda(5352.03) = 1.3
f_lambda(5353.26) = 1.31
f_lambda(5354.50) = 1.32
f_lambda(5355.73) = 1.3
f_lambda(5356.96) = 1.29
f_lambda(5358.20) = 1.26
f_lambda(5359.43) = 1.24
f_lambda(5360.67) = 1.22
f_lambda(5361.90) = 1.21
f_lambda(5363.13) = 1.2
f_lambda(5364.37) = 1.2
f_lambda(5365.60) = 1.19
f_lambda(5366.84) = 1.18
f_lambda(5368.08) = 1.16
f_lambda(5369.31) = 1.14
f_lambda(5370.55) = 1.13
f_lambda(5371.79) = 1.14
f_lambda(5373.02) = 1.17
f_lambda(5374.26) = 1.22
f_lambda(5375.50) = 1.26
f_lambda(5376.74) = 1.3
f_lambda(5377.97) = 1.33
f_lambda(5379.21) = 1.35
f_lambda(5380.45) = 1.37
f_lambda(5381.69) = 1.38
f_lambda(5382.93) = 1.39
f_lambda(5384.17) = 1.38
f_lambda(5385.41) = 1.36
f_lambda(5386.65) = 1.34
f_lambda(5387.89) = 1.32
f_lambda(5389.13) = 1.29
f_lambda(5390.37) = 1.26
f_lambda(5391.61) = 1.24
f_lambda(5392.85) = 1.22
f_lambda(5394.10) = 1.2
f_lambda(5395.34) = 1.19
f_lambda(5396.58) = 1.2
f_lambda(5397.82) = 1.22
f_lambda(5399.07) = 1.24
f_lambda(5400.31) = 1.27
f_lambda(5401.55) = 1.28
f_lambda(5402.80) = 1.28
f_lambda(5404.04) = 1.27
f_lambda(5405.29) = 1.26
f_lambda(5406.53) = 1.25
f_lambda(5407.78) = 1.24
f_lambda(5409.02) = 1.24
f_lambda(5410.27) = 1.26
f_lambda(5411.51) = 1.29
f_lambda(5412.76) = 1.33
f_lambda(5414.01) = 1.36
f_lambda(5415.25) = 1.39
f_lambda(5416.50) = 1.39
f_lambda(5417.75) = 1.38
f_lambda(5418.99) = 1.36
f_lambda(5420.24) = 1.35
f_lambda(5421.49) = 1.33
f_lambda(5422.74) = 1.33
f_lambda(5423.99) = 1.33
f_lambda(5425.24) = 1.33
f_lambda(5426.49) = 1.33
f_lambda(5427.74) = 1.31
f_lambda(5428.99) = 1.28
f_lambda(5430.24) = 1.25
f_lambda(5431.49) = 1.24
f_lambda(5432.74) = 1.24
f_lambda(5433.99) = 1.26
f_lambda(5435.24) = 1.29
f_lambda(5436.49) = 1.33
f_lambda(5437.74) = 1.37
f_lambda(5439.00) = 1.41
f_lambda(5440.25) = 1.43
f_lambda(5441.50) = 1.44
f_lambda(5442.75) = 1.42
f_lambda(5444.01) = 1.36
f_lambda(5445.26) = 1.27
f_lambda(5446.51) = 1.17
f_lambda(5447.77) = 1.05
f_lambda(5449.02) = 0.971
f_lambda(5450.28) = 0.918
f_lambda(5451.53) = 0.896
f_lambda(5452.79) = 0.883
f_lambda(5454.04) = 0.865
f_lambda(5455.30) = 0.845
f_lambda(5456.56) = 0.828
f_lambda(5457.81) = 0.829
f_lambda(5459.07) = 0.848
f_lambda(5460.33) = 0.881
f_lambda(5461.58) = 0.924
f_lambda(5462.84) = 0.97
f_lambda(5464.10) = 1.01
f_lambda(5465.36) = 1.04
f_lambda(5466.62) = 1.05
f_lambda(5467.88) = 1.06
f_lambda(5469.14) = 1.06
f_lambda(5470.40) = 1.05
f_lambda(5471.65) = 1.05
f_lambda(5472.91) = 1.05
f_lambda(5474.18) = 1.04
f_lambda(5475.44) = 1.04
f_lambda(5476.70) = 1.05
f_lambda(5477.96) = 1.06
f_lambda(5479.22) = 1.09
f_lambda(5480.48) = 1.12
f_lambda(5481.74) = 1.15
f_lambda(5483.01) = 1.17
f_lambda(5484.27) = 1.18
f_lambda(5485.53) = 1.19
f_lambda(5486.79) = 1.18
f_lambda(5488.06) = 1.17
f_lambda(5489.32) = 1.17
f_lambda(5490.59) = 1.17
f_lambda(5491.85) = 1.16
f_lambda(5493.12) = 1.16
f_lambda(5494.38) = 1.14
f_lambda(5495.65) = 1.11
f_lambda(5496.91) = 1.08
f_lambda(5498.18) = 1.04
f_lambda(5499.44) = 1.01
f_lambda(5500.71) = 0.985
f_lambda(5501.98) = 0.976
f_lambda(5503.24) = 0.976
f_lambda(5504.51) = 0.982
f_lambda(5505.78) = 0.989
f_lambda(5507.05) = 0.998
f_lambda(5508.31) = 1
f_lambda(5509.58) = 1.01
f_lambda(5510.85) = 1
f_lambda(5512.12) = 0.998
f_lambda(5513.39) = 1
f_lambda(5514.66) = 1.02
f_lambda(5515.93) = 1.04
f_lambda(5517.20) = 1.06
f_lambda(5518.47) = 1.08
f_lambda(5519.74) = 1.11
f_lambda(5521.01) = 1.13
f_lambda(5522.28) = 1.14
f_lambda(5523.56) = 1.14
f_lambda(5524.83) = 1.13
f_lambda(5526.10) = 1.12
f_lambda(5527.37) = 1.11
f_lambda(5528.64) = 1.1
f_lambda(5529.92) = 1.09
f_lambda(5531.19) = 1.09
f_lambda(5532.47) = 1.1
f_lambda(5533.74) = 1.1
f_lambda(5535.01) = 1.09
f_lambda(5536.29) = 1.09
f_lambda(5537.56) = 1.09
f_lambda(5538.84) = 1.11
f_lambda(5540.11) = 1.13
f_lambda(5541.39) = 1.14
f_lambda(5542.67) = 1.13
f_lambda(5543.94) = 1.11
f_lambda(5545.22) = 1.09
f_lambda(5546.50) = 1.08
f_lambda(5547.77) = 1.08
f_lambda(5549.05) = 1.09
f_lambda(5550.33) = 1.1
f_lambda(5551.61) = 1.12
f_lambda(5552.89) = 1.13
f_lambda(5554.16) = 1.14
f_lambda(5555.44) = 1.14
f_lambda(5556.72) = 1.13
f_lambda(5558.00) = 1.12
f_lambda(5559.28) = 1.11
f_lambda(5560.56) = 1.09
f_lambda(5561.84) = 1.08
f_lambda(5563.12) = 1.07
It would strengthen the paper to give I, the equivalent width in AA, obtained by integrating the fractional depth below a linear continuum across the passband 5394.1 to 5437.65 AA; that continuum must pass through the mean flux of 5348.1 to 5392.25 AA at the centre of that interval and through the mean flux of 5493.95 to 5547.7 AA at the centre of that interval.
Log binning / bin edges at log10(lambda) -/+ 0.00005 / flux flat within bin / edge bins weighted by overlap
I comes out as -3.1 AA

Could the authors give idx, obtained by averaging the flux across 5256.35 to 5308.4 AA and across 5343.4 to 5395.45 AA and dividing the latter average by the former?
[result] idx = 1.19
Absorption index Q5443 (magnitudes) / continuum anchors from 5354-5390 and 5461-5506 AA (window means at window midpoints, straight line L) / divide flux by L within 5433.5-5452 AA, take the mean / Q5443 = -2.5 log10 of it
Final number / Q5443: -0.09 mag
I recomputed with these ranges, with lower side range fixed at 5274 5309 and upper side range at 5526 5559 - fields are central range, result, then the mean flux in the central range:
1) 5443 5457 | 1.1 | 1.02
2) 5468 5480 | 0.6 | 1.06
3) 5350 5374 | -2.5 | 1.22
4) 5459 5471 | 1.2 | 0.995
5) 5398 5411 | -1.8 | 1.26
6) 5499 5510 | 1.2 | 0.991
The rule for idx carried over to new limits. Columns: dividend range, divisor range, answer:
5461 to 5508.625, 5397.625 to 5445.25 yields 0.81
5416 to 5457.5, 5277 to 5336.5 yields 1.11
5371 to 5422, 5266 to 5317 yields 1.19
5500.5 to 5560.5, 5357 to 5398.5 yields 0.86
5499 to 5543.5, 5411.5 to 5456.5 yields 0.86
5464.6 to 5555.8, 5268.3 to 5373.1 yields 0.96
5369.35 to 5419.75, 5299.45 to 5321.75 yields 1.13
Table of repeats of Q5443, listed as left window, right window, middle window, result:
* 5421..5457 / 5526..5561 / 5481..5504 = 0.043 mag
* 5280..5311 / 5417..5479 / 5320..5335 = 0.059 mag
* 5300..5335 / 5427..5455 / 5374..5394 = -0.135 mag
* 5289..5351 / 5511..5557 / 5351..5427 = -0.149 mag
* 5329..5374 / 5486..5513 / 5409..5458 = -0.109 mag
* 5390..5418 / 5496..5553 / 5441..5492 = 0.100 mag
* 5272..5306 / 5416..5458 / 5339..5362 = -0.057 mag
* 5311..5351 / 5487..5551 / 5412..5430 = -0.214 mag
